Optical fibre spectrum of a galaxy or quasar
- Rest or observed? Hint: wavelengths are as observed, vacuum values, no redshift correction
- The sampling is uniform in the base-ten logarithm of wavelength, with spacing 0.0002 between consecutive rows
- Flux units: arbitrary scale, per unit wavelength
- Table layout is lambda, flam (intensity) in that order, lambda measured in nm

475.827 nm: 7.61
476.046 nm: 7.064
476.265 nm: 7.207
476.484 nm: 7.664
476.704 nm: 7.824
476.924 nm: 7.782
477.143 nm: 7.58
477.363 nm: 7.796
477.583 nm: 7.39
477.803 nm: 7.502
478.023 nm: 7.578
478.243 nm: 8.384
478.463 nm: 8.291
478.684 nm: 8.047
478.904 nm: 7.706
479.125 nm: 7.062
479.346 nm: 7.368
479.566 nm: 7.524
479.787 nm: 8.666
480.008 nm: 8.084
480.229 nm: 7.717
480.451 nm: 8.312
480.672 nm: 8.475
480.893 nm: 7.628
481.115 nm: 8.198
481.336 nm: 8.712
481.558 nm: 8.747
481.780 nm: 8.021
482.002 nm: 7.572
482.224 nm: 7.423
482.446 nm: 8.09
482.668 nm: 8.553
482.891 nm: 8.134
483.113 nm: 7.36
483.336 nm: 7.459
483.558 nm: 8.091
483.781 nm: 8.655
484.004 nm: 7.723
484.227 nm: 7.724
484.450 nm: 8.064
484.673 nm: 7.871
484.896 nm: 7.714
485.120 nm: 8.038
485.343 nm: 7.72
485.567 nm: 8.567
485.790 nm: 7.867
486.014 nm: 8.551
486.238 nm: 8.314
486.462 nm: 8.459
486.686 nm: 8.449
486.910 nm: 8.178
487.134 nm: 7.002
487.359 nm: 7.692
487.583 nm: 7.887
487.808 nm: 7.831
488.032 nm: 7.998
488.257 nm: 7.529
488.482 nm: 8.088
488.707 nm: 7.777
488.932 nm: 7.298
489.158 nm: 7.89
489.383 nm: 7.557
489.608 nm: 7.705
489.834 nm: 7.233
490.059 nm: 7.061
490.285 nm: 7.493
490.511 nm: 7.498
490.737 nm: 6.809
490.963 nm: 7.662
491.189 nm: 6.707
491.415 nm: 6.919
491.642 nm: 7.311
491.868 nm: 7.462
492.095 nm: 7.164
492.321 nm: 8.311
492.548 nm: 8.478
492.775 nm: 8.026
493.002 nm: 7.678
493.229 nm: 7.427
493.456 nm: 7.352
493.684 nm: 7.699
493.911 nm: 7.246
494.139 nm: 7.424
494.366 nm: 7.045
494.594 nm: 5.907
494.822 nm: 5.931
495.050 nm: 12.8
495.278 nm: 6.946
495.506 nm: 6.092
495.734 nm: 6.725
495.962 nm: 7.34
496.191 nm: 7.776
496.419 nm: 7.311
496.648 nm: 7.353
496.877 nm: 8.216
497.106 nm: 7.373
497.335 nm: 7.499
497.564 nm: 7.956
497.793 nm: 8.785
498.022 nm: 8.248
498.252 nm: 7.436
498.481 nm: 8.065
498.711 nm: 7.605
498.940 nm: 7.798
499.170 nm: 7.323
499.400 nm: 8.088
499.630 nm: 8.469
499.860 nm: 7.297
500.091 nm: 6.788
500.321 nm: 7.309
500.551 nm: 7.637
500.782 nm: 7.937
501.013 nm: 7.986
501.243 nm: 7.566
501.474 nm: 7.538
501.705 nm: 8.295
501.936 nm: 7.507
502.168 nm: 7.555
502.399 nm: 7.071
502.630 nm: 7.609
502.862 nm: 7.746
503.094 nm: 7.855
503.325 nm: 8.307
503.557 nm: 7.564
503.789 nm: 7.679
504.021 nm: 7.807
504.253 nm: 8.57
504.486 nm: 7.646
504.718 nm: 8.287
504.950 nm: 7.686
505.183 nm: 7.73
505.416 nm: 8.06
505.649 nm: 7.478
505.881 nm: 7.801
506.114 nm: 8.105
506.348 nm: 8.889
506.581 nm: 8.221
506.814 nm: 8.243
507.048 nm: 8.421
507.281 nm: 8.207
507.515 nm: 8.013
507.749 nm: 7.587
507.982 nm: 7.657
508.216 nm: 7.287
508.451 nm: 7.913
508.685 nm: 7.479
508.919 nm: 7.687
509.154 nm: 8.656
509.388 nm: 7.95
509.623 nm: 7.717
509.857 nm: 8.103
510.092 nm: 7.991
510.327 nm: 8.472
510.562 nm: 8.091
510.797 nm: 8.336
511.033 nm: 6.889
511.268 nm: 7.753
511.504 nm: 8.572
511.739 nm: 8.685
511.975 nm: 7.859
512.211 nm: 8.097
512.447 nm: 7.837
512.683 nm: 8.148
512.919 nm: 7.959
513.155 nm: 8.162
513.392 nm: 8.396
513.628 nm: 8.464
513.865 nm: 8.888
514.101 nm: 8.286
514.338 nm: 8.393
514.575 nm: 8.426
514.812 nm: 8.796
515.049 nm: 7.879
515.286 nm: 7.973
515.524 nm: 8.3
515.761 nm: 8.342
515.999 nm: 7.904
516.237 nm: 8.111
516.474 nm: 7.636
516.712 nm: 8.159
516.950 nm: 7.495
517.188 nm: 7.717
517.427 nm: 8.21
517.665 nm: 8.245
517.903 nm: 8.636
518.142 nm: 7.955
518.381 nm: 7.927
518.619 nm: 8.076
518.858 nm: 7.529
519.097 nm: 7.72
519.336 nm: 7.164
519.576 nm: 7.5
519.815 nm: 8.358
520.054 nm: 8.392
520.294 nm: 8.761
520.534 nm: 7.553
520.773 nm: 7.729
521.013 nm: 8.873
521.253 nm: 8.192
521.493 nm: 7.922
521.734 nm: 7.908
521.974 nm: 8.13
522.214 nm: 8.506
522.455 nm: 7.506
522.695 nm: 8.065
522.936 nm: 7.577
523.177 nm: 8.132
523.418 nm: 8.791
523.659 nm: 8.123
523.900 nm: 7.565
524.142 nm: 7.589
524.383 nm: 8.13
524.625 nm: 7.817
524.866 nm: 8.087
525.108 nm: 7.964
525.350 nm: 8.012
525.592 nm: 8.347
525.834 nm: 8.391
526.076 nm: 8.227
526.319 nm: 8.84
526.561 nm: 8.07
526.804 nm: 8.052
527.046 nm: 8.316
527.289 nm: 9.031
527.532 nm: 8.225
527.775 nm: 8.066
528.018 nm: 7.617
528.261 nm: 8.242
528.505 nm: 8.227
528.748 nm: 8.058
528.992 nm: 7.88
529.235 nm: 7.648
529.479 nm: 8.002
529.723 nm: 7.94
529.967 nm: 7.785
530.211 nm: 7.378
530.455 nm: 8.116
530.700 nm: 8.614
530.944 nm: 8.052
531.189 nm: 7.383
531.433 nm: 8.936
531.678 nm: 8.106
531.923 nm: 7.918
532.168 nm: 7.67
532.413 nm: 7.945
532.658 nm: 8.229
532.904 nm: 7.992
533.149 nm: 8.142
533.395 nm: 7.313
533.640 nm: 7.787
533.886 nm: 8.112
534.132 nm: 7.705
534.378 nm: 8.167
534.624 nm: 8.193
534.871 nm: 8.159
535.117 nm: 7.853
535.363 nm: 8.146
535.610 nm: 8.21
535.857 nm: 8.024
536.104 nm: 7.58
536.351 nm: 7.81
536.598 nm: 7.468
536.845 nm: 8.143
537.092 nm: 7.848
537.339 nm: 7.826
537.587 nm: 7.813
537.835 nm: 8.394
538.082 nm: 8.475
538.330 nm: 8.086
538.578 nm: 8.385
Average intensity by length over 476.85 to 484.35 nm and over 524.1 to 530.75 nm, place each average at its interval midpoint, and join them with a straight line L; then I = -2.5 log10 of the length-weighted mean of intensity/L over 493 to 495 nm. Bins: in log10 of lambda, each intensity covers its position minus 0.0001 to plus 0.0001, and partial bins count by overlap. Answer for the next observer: 0.11 mag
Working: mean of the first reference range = 7.92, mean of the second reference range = 8.1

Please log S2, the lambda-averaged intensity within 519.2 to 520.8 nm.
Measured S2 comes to 7.93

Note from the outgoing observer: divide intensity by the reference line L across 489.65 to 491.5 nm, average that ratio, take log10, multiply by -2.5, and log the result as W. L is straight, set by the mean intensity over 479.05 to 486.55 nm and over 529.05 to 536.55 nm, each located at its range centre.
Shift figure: 0.12 mag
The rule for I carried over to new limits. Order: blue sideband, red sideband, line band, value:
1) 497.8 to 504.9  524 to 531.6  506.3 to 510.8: -0.02 mag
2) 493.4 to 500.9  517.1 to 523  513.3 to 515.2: -0.07 mag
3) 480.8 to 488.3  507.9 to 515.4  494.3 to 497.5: 0.08 mag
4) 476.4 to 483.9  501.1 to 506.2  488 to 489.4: 0.02 mag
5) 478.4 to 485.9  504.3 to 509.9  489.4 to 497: 0.07 mag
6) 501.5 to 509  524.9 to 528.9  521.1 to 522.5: 0.01 mag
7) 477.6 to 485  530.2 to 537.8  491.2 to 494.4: 0.06 mag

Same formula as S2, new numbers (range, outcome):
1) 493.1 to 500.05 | 7.61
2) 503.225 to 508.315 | 7.97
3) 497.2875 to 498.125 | 8.18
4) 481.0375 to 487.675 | 8.03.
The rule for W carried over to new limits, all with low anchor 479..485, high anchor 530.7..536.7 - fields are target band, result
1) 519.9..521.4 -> -0.04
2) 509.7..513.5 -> -0.02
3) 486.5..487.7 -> 0.01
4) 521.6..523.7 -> -0.02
